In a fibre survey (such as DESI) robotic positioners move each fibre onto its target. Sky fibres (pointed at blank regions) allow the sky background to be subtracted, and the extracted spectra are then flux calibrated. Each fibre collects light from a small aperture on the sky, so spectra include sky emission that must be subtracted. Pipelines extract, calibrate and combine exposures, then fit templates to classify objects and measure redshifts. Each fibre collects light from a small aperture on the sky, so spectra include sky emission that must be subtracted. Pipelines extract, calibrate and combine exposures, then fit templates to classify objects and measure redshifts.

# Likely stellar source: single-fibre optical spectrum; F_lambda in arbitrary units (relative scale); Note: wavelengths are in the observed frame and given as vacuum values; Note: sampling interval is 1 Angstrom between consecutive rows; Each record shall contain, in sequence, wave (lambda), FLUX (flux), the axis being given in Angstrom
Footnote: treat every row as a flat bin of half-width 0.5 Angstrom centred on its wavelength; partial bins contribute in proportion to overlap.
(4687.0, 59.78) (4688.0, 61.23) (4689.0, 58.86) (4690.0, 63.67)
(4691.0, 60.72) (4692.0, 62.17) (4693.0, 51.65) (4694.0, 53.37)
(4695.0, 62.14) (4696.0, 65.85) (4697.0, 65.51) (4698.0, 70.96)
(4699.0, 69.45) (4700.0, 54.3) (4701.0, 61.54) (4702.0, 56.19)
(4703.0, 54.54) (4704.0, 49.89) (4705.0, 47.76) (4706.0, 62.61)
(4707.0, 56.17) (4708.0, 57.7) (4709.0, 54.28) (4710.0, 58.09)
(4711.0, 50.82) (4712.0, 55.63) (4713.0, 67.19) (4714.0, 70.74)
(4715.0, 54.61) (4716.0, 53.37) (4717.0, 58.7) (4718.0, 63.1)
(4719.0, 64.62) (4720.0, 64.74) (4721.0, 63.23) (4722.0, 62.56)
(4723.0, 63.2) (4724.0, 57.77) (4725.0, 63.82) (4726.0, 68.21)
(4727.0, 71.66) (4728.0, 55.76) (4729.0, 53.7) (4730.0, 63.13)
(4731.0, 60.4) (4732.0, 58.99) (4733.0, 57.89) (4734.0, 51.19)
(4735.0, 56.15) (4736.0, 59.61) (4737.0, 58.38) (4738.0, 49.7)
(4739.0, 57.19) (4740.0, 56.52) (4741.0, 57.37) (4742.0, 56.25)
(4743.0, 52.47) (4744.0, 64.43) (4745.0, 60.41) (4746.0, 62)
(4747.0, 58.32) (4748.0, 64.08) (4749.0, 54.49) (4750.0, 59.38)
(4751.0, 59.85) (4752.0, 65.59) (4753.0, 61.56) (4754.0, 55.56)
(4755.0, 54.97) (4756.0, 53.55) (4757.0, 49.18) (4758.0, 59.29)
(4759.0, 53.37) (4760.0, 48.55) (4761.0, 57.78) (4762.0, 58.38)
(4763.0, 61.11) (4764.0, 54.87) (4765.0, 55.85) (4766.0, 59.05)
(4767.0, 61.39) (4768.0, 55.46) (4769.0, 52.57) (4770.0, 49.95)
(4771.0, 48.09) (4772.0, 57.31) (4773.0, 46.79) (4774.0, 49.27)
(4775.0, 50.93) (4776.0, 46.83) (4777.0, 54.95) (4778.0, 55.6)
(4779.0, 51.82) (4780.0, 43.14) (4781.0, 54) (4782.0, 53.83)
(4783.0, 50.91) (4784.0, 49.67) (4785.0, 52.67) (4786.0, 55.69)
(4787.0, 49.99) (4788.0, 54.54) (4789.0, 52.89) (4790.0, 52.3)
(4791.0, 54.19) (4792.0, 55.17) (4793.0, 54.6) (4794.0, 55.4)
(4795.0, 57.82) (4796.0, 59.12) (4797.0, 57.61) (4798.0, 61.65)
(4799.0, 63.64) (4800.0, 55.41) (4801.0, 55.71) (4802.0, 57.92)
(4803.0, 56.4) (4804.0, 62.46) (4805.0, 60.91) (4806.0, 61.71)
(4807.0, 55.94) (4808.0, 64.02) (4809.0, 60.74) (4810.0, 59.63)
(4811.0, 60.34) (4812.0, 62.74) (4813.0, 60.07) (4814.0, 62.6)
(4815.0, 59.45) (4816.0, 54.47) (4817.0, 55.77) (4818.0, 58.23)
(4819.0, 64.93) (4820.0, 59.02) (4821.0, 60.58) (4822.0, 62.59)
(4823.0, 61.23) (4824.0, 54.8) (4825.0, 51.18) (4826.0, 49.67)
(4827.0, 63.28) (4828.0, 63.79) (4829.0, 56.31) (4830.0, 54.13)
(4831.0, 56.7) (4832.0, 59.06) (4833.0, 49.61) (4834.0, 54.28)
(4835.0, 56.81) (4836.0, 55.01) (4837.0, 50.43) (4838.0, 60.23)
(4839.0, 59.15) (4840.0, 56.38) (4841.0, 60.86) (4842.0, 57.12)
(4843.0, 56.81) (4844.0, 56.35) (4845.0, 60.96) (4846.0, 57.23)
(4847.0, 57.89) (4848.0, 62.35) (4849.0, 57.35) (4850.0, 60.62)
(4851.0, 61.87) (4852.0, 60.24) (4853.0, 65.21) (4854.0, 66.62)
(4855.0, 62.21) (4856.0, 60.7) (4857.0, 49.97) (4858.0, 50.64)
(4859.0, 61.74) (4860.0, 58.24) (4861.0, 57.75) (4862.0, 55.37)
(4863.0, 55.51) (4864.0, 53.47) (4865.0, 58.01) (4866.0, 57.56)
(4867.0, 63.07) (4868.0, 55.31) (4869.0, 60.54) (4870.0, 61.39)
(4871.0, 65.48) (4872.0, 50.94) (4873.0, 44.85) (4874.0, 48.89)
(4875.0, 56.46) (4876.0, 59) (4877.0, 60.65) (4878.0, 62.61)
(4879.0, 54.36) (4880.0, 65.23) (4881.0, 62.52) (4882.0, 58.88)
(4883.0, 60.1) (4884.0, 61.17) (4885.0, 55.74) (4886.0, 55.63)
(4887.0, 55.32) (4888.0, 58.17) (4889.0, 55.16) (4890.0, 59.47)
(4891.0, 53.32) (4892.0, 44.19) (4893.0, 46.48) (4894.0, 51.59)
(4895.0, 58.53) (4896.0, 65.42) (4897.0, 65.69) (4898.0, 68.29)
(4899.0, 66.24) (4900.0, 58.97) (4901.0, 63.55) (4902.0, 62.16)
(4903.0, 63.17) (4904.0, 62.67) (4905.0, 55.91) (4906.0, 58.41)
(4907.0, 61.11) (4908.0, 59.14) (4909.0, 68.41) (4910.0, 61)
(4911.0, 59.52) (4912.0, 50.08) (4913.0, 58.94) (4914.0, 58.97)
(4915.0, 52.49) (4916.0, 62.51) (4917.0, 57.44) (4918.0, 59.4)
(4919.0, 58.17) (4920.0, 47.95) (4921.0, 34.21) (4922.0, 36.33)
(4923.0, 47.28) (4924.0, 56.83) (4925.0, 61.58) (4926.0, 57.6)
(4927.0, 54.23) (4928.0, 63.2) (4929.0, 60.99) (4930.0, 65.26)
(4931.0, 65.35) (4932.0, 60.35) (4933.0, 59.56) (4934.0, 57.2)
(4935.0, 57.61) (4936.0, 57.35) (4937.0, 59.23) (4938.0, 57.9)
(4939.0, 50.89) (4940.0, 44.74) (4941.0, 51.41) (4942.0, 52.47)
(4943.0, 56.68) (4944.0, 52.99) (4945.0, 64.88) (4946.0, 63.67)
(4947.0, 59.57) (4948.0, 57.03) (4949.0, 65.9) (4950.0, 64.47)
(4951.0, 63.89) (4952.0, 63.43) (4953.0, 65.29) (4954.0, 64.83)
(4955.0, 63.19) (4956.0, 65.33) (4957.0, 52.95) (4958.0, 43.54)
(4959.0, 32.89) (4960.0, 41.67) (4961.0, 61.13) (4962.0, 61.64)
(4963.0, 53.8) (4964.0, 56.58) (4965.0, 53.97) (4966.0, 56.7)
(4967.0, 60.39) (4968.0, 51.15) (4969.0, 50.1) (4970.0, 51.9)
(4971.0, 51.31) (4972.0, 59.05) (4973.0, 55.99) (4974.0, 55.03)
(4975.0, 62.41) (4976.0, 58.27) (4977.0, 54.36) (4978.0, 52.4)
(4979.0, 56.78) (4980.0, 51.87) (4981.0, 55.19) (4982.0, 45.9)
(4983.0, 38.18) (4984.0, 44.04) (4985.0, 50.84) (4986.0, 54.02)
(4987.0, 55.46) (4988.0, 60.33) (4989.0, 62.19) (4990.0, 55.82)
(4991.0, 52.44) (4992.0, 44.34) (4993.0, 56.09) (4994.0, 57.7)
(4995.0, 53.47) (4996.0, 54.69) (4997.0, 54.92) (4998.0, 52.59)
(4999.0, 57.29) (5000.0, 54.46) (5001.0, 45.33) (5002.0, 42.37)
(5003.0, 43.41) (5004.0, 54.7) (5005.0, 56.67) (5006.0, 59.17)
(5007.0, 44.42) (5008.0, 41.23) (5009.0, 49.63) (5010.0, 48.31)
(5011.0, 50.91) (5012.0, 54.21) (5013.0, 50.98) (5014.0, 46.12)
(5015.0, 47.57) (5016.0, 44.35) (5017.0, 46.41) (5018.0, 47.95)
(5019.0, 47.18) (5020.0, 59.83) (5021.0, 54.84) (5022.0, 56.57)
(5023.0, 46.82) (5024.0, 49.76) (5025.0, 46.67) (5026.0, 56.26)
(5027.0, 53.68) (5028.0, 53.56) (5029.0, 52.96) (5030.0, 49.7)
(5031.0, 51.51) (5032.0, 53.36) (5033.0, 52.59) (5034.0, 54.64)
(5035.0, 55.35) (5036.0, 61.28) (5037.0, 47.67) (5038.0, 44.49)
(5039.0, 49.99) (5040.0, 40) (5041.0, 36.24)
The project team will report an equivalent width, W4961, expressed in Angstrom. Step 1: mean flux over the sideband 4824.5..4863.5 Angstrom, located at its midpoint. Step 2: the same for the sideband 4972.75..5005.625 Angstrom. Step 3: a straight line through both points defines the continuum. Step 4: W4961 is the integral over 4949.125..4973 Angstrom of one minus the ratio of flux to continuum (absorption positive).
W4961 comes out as -1.0 Angstrom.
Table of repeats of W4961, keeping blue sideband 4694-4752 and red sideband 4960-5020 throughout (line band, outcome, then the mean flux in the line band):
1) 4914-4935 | -0.7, 56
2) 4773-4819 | 1.2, 56.1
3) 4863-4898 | -1.3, 57.3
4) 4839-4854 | -0.9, 59.6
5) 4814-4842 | -0.4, 57.4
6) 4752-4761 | 0.5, 55.3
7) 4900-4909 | -1.1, 61.1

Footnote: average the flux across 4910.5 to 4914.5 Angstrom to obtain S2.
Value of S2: 56.9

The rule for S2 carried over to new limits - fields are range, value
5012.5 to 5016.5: 47.3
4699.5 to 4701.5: 57.9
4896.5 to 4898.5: 67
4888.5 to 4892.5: 53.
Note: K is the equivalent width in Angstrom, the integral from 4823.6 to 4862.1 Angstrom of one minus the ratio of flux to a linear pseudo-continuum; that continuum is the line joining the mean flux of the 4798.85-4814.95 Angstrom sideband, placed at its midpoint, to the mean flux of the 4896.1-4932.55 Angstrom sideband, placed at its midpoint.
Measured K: 1.1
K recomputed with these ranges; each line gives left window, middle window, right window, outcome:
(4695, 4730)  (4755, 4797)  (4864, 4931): 4.1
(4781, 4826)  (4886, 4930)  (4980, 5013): -2.5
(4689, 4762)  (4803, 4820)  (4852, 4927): -0.6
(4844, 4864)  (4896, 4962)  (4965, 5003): -2.6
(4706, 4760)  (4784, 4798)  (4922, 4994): 0.8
